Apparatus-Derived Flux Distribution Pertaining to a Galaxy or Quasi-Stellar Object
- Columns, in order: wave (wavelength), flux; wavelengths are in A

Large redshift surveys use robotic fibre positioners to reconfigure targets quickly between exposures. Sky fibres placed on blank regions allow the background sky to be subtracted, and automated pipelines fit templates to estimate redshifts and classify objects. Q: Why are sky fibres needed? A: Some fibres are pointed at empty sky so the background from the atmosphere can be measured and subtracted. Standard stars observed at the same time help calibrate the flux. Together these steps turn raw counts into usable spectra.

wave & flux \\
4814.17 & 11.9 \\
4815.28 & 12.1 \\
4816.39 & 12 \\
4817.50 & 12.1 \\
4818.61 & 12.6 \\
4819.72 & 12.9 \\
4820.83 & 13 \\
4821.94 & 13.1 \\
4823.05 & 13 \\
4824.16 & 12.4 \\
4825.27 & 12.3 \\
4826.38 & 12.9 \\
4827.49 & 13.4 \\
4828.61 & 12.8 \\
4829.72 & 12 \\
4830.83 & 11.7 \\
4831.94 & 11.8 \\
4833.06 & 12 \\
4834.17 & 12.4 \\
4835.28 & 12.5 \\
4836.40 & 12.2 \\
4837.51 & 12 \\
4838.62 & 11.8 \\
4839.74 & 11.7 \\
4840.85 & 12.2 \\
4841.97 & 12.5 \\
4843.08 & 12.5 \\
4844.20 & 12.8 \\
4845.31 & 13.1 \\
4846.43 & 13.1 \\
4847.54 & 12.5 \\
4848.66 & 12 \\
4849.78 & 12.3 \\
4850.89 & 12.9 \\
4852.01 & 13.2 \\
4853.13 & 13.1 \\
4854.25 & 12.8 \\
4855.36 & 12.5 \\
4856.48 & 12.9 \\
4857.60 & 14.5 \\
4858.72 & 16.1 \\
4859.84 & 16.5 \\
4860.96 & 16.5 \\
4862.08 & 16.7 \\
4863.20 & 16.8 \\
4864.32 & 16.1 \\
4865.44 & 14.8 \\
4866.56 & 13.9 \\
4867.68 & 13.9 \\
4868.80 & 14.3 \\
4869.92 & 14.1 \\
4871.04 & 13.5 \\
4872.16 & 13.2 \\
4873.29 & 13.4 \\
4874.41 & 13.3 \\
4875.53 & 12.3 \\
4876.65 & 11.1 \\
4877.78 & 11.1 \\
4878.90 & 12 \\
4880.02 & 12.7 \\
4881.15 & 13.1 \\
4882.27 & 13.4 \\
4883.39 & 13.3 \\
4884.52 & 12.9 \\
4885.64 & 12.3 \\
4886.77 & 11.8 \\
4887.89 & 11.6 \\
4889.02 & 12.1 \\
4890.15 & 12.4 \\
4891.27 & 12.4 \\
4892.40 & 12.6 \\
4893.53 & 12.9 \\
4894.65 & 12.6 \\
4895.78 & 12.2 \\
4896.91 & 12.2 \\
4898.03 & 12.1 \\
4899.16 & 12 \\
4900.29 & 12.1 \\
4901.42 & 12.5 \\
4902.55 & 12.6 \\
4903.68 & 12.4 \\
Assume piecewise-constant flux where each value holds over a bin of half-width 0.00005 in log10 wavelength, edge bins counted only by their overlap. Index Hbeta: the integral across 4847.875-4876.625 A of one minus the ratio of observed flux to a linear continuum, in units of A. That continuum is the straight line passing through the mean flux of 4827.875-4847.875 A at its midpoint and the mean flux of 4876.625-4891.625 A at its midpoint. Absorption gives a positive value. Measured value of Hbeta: -3.9 A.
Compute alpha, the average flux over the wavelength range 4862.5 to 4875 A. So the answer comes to 14.3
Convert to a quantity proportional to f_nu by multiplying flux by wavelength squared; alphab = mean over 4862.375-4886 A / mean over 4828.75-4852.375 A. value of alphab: 1.1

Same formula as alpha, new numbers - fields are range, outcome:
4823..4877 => 13.2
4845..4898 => 13.3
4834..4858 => 12.6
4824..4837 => 12.4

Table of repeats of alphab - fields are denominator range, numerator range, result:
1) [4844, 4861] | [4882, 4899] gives 0.94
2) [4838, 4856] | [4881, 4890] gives 1.01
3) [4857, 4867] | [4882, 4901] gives 0.80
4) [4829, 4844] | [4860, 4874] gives 1.24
